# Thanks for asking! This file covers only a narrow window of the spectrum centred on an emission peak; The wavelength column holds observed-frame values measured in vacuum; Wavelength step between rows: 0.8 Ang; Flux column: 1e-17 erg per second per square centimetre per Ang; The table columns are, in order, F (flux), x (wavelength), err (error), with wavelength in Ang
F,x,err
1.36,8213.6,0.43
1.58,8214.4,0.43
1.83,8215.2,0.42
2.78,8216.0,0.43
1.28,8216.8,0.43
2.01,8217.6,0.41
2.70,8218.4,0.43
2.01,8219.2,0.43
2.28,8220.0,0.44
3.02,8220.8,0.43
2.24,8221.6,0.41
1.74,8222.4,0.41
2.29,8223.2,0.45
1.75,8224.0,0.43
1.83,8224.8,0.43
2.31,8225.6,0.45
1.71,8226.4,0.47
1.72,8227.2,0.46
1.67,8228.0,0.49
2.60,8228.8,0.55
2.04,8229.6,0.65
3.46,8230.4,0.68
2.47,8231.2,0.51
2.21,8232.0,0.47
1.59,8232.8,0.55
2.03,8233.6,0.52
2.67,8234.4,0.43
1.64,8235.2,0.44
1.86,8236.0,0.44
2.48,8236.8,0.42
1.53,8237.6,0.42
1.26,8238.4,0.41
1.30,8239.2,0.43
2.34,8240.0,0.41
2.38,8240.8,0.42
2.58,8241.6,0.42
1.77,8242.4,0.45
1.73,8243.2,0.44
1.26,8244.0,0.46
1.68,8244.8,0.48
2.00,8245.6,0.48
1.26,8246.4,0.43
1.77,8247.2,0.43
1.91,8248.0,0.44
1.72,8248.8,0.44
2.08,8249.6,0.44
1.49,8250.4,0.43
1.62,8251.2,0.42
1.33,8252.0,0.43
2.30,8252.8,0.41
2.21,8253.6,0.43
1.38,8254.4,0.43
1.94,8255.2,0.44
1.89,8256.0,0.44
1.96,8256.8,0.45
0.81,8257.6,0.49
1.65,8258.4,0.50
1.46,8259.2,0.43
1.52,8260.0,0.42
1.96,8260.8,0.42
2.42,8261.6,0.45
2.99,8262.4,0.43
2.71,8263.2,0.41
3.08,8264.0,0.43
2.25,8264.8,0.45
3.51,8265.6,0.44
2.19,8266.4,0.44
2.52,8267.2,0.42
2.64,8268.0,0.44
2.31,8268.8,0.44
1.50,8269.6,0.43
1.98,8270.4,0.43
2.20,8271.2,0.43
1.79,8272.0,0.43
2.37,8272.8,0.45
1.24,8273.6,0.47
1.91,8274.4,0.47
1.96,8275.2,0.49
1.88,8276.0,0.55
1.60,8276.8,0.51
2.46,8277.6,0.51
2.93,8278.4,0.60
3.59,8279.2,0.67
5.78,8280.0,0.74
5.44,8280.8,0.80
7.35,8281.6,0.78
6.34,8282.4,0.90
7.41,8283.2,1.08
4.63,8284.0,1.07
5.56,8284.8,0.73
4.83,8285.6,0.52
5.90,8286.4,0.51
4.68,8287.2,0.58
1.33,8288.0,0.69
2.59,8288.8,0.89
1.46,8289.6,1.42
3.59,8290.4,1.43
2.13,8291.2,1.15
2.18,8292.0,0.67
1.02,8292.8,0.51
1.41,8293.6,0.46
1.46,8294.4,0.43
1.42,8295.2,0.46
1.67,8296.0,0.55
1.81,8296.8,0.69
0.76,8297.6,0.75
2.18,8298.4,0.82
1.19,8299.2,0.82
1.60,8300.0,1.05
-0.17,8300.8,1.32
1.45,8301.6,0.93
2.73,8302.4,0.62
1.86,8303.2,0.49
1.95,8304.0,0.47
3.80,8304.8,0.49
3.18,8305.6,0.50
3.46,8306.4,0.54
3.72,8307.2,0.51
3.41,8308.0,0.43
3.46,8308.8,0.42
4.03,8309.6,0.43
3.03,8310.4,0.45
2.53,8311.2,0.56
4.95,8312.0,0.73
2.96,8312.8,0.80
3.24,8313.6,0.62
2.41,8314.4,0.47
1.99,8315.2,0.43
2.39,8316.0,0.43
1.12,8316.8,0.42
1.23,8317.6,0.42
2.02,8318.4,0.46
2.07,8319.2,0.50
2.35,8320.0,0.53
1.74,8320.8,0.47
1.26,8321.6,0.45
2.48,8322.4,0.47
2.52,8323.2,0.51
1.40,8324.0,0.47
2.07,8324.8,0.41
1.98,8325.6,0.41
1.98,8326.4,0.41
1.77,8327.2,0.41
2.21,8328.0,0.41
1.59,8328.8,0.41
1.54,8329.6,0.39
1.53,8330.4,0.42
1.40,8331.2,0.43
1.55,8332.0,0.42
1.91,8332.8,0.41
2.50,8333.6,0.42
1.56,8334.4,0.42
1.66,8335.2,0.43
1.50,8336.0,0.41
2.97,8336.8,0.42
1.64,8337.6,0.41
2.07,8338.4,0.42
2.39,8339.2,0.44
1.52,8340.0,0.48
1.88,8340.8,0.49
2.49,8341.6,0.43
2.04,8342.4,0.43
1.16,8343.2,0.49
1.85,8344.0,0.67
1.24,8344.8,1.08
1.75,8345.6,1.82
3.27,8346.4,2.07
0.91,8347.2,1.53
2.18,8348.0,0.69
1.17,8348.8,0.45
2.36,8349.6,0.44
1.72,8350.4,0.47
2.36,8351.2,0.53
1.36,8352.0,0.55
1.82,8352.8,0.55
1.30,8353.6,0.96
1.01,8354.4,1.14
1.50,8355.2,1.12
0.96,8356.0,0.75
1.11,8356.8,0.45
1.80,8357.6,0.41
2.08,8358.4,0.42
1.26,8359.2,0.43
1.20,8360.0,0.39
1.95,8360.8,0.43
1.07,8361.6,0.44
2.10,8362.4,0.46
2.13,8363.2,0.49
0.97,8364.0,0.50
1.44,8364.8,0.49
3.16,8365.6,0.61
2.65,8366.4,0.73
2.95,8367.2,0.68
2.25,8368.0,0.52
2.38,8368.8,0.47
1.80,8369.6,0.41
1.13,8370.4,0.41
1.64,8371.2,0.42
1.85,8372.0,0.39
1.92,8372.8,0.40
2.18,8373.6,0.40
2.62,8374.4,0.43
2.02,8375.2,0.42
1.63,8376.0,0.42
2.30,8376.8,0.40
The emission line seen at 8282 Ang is H-alpha 6563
